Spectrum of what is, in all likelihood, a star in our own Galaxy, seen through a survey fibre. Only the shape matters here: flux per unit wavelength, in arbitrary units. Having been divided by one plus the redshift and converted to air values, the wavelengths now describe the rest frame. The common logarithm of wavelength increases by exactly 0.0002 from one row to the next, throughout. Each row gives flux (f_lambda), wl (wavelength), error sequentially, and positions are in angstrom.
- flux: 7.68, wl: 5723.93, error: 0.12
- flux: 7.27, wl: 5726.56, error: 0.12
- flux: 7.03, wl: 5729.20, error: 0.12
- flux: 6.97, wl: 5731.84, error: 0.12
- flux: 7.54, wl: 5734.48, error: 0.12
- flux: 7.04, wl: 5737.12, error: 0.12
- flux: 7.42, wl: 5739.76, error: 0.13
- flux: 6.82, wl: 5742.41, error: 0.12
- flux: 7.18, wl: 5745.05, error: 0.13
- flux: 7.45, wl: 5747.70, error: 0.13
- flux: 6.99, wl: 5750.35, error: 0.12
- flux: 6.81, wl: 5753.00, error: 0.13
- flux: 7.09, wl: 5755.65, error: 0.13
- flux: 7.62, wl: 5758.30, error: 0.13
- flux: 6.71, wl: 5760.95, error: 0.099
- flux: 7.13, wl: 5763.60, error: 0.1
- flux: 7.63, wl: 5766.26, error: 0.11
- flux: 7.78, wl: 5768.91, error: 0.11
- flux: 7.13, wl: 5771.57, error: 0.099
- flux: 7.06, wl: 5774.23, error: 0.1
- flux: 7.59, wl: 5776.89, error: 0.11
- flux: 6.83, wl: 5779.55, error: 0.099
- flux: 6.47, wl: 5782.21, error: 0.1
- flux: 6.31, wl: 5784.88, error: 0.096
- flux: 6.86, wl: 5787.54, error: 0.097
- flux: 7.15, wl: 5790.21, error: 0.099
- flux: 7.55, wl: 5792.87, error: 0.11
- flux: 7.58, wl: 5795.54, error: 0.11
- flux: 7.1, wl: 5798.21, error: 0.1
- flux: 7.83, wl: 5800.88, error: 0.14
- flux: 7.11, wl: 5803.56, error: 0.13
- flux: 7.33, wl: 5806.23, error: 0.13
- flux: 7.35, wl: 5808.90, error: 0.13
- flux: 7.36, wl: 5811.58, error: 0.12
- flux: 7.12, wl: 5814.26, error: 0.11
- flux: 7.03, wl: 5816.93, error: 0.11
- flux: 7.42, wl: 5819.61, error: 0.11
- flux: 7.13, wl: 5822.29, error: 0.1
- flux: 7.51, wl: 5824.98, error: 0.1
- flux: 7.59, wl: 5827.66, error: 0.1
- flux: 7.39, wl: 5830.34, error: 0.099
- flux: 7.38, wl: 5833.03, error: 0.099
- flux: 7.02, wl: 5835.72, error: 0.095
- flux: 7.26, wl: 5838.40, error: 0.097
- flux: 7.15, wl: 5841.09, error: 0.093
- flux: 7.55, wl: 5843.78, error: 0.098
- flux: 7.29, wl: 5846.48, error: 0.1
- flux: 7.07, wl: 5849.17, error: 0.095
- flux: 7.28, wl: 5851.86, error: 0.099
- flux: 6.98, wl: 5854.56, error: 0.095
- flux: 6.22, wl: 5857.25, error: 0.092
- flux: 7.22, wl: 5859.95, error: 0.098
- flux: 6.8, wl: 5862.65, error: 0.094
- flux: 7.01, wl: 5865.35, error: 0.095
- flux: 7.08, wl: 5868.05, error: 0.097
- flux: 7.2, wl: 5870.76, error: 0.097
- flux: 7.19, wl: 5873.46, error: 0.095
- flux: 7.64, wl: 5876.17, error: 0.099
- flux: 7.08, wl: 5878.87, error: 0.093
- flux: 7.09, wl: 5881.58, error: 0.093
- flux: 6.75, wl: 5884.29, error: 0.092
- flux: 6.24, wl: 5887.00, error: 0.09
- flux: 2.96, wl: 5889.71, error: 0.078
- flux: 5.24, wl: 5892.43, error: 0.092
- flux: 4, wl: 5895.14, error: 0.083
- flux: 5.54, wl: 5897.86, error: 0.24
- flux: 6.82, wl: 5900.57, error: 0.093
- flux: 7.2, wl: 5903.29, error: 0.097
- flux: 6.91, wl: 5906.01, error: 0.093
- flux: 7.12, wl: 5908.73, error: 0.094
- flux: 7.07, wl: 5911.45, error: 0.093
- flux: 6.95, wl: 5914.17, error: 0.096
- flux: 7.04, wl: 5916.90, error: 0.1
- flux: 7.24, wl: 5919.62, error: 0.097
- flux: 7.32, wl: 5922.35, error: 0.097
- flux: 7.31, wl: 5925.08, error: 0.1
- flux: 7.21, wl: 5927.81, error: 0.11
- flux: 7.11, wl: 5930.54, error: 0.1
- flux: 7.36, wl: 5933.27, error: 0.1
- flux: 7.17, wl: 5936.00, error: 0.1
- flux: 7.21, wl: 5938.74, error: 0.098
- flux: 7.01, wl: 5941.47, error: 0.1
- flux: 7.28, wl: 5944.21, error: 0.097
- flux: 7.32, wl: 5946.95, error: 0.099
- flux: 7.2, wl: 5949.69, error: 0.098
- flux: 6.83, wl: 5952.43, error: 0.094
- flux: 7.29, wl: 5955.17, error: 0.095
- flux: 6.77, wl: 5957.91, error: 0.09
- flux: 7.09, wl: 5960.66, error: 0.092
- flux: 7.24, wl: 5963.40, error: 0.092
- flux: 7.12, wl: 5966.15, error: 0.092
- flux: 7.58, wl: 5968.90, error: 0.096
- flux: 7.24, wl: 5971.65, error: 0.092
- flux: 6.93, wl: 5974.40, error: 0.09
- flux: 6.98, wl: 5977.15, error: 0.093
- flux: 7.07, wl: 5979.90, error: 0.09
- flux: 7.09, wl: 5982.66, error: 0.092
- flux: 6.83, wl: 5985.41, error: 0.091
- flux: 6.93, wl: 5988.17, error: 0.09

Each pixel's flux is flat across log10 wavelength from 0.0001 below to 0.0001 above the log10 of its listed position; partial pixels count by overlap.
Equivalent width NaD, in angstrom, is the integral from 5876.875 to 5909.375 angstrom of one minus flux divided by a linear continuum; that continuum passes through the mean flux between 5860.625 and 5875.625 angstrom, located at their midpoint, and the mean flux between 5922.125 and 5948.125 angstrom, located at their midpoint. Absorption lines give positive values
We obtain 4.8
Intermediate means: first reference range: 7.09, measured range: 6.09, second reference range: 7.22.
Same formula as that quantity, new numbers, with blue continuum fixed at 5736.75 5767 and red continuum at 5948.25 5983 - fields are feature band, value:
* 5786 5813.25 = -0.6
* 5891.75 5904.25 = 2.4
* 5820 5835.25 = -0.5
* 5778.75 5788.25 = 0.7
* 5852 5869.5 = 0.5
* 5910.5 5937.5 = -0.2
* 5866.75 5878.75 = -0.2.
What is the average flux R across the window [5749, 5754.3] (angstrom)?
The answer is 6.9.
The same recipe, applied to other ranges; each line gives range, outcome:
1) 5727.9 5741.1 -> 7.2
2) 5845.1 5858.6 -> 6.97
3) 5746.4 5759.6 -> 7.19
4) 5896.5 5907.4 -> 6.62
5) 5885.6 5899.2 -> 4.8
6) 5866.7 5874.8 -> 7.15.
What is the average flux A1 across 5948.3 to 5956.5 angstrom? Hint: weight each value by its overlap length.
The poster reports 7.11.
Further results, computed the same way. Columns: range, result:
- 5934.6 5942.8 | 7.13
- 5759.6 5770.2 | 7.32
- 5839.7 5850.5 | 7.26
